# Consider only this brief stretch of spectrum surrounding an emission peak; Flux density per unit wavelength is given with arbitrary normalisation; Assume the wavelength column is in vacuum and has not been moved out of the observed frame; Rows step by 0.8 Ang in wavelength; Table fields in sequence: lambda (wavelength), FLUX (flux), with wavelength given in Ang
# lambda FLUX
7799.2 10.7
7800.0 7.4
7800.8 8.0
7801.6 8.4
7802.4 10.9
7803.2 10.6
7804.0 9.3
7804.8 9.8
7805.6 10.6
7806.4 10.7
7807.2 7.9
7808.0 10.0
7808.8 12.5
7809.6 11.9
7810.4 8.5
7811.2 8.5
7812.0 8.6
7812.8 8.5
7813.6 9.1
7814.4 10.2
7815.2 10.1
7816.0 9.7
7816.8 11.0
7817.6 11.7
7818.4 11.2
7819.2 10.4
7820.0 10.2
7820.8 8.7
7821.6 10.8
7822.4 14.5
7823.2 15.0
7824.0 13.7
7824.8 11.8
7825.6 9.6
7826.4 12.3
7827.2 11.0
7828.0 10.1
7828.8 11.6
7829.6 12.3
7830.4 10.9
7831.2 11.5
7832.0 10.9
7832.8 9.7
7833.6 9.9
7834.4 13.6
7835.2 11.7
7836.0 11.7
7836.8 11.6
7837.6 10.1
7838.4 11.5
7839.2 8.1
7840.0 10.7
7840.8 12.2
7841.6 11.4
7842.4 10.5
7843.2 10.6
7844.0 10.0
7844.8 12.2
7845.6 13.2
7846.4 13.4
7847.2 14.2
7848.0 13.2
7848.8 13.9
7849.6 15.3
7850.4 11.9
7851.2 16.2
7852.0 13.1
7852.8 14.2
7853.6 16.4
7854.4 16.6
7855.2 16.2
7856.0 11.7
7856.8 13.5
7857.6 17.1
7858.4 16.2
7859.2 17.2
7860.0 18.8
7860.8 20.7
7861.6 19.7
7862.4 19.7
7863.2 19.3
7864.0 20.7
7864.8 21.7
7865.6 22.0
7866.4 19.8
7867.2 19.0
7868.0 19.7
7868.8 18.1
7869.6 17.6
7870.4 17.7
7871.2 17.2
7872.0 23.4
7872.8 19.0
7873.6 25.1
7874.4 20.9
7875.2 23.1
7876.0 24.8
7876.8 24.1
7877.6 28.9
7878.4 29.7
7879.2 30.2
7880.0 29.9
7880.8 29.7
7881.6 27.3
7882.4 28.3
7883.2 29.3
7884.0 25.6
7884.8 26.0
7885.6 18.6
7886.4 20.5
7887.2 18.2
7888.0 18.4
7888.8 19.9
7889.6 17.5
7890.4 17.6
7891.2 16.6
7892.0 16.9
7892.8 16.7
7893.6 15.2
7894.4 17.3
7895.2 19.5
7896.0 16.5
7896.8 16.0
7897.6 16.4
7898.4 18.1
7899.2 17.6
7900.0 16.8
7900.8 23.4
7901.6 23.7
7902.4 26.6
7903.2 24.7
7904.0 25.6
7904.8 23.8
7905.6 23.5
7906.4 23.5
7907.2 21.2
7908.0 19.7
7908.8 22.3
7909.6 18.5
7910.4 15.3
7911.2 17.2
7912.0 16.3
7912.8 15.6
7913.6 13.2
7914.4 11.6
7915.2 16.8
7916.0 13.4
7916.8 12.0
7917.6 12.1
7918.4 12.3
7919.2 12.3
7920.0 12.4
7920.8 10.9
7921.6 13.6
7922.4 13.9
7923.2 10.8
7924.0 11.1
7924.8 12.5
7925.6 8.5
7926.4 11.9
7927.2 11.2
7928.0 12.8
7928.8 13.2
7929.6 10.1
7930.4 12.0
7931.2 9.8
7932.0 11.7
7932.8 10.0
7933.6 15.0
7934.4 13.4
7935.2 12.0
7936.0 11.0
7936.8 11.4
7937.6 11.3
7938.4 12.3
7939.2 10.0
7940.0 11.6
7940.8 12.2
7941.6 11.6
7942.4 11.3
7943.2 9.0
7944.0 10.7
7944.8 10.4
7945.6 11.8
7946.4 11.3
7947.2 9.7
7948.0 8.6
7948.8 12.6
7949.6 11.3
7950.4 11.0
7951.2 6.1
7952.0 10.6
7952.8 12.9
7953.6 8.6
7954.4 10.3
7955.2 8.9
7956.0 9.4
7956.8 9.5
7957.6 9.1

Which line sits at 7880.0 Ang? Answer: H-alpha 6563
